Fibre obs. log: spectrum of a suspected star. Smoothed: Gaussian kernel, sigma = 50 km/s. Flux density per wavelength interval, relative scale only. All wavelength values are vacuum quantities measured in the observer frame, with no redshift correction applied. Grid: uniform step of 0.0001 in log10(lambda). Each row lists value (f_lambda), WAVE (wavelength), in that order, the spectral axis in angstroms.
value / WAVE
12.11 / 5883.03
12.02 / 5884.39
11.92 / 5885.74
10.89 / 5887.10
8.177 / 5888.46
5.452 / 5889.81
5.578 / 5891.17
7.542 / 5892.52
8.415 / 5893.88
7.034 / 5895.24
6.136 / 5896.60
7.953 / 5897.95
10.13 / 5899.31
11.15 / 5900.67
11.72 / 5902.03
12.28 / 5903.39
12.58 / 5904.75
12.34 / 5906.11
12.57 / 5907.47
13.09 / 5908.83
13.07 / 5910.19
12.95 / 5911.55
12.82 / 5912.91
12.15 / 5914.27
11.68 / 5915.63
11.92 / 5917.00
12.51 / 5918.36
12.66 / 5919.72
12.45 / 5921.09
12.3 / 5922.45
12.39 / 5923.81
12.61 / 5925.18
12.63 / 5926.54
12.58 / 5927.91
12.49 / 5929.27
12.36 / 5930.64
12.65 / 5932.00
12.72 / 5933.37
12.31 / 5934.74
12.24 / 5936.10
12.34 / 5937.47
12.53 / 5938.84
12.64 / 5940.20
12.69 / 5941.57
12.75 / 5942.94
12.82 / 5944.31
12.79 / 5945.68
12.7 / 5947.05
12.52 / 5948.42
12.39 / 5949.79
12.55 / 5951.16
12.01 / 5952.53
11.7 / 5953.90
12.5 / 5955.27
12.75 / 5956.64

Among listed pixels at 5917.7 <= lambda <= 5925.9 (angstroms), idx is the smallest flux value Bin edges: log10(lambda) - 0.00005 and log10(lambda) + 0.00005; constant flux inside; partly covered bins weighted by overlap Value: 12.3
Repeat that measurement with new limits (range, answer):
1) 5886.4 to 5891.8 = 5.452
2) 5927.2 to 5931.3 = 12.36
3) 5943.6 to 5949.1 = 12.52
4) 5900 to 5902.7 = 11.15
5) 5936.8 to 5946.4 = 12.34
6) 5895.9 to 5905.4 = 6.136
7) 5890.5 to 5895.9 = 5.578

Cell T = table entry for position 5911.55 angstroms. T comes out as 12.95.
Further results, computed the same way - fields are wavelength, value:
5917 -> 11.92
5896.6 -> 6.136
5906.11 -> 12.34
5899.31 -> 10.13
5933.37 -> 12.72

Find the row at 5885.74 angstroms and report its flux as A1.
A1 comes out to 11.92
